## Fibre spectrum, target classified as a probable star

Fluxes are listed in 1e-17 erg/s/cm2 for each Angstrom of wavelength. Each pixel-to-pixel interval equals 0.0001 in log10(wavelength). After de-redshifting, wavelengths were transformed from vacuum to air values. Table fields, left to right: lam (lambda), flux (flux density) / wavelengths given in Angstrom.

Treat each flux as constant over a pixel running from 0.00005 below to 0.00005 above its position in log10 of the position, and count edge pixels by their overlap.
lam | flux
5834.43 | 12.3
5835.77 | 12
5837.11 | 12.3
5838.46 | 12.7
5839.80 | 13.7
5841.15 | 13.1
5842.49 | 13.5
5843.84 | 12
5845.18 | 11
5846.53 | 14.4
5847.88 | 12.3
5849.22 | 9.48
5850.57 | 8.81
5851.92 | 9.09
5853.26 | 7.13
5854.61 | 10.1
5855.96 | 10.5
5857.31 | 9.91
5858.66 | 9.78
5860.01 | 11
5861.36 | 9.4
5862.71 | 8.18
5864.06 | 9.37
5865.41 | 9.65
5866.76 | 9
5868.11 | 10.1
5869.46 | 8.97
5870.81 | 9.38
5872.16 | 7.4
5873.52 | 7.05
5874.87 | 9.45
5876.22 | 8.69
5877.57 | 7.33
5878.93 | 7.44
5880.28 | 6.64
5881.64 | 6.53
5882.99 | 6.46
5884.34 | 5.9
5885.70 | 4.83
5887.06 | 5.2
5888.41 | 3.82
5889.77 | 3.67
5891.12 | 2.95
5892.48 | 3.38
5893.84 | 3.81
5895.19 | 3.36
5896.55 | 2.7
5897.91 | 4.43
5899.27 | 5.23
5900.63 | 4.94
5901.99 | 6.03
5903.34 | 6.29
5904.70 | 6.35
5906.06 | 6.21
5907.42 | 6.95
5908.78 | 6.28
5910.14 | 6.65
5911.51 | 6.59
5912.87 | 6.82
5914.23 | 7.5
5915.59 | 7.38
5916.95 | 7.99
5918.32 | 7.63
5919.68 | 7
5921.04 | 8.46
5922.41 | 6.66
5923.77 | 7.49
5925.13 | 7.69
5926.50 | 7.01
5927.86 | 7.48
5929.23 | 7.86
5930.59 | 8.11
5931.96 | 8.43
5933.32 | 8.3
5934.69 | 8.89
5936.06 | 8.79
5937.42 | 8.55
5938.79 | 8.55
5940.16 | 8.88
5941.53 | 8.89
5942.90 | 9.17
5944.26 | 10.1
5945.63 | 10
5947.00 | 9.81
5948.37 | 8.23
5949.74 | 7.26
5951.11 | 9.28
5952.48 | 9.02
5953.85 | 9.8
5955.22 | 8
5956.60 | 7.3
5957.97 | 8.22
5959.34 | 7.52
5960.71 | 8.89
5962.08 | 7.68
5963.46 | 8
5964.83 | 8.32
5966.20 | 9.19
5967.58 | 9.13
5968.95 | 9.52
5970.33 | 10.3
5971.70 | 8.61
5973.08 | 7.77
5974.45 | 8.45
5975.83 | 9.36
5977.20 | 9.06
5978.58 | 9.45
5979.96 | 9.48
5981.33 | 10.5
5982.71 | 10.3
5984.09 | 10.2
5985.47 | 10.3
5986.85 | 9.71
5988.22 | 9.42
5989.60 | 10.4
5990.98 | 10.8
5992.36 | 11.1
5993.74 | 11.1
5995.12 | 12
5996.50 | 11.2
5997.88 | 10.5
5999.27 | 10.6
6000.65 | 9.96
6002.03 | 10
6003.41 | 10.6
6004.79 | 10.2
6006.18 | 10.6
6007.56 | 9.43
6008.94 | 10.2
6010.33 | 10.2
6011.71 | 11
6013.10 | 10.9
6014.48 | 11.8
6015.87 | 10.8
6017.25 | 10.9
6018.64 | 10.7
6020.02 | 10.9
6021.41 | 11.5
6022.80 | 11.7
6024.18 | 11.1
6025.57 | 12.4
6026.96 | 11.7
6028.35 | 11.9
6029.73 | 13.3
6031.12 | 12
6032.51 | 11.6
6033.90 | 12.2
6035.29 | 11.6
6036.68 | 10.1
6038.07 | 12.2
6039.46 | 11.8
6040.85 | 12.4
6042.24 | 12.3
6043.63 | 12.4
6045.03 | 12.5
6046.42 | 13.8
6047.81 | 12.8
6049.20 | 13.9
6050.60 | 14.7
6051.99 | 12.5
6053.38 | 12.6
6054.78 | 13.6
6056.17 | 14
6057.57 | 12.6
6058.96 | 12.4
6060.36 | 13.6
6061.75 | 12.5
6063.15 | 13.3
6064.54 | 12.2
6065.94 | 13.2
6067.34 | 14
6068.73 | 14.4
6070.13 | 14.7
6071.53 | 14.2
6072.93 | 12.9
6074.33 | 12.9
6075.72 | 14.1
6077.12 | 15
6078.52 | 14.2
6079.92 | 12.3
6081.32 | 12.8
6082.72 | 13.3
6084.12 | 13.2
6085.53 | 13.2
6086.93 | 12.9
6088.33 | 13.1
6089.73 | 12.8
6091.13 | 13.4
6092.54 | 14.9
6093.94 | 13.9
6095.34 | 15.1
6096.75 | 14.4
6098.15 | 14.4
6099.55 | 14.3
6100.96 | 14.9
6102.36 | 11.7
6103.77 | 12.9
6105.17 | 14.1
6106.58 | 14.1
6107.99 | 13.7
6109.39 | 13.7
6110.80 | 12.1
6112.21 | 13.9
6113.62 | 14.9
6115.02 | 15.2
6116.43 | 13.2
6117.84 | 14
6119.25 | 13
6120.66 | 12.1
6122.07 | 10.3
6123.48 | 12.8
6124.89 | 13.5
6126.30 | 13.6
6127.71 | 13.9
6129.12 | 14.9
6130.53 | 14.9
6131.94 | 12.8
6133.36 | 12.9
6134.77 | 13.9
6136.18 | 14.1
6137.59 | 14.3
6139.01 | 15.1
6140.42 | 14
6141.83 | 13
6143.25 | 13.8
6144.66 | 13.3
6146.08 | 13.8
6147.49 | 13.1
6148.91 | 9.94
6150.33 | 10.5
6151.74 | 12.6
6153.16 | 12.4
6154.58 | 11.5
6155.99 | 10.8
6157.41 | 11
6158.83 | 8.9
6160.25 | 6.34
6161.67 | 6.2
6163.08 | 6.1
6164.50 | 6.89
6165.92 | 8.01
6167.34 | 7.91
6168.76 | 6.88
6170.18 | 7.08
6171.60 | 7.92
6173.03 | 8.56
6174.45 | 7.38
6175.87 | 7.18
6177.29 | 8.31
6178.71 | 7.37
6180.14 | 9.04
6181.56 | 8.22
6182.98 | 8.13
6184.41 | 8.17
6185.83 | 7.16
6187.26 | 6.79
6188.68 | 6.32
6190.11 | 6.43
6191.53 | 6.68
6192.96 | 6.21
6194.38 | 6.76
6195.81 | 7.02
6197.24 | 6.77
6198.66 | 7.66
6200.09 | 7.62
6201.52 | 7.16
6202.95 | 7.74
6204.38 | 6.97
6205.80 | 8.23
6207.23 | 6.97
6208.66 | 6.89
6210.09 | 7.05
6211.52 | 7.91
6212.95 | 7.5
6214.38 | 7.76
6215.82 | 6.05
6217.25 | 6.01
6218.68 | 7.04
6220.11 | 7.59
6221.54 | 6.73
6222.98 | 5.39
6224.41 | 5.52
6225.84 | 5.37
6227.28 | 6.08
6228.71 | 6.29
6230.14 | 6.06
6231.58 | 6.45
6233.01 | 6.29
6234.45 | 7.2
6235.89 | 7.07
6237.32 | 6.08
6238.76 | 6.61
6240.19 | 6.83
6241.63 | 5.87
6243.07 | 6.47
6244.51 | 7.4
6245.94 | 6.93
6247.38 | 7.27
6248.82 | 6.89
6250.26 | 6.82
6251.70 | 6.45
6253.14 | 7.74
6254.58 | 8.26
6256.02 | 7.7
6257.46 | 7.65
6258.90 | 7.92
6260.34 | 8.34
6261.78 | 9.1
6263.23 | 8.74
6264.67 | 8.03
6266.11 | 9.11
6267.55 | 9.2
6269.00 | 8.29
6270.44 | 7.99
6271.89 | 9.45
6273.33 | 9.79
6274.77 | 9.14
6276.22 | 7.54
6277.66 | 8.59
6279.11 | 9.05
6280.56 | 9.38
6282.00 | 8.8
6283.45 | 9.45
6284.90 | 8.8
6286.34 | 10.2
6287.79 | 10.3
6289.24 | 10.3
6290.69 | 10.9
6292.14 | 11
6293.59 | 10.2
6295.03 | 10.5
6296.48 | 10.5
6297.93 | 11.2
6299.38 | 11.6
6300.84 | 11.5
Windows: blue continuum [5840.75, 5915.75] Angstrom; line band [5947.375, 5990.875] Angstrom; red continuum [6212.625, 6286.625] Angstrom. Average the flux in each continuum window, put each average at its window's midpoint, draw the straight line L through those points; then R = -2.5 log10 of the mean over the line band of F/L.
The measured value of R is -0.18 mag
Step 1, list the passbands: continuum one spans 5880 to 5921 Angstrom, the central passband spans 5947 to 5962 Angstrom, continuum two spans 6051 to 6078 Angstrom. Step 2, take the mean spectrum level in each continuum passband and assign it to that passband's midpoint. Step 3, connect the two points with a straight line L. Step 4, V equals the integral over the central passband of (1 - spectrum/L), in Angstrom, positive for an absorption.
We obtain -0.3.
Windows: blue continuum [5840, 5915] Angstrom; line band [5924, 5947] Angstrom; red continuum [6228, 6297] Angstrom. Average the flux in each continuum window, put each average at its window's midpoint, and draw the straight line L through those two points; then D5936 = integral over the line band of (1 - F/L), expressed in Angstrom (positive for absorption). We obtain -2.25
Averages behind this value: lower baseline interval 7.72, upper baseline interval 8.23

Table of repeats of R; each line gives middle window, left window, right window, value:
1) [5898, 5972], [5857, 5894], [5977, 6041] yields 0.13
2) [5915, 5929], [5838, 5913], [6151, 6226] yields 0.05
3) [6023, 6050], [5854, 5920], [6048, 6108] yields -0.01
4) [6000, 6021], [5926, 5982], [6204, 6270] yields -0.25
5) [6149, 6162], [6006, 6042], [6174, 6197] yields -0.25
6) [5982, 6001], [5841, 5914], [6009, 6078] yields 0.04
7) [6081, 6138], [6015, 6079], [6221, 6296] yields -0.20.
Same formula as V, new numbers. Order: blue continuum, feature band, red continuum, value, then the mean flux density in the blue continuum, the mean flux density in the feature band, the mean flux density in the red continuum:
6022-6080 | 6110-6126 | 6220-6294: -2.78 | 12.9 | 13.2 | 7.89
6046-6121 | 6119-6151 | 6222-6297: -3.41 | 13.6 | 13.2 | 8.02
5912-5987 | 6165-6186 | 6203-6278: -0.63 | 8.58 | 7.83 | 7.32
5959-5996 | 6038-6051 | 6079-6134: -1.42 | 9.53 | 12.9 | 13.5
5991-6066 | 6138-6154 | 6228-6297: -4.61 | 11.8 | 12.9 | 8.23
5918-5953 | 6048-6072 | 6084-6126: -2.48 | 8.37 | 13.4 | 13.5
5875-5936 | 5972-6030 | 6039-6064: 1.01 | 6.4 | 10.5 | 13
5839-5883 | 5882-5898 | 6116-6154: 9.22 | 9.65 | 4.25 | 13.2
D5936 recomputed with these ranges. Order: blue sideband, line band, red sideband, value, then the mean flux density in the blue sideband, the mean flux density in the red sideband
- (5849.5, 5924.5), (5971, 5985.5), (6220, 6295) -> -4.1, 7.1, 7.93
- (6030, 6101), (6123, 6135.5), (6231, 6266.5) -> -2.9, 13.2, 7.32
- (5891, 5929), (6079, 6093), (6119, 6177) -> -4.8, 6.19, 11.1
